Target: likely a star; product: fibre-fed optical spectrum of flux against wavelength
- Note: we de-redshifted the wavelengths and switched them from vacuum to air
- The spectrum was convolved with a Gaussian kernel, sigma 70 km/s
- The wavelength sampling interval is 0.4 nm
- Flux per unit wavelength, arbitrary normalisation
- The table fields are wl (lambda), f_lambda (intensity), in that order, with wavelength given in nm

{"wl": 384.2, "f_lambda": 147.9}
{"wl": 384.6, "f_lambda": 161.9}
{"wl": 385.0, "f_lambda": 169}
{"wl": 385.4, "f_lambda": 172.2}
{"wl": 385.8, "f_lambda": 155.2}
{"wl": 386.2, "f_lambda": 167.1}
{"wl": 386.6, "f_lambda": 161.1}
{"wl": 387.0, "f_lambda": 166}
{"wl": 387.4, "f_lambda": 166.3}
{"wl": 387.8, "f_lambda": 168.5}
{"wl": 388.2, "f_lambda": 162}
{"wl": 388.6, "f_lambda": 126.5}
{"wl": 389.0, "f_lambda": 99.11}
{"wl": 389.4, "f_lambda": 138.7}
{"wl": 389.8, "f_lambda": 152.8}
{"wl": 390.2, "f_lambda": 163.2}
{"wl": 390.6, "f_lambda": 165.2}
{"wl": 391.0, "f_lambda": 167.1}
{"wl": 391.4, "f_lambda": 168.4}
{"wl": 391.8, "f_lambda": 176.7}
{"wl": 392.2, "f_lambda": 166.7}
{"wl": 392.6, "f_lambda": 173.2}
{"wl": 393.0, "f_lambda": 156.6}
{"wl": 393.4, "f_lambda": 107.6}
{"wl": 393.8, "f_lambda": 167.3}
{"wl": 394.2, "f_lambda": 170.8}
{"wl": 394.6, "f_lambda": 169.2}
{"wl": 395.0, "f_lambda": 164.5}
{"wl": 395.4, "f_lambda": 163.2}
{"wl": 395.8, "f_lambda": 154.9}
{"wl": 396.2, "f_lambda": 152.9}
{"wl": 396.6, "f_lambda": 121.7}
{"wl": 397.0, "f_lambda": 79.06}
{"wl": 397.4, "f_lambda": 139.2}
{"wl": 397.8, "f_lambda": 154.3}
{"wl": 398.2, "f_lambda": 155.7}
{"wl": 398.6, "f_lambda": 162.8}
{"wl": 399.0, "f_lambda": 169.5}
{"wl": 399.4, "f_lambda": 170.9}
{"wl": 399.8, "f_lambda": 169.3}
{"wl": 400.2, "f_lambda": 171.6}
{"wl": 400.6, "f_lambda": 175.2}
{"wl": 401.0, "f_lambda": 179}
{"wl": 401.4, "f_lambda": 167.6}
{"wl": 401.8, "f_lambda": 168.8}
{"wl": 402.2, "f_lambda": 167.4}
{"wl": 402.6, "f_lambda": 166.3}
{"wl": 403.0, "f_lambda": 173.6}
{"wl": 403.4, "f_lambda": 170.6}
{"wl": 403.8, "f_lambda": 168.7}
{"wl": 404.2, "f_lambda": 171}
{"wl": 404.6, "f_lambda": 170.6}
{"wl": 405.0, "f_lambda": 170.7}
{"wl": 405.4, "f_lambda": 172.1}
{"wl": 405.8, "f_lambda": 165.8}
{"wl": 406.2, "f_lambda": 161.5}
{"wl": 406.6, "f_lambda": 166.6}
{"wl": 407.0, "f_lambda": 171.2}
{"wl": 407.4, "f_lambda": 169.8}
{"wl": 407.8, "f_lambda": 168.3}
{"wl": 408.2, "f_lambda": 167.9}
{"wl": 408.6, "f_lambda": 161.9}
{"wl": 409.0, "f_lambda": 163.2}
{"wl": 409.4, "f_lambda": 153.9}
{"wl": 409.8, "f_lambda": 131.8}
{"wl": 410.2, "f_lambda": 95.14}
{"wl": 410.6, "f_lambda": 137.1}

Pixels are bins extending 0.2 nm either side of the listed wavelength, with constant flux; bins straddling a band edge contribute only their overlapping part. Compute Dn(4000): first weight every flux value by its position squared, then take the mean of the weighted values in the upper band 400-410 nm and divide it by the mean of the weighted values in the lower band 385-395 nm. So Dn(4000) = 1.14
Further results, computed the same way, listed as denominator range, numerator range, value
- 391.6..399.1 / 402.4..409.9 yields 1.15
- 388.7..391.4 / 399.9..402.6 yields 1.22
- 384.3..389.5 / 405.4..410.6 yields 1.12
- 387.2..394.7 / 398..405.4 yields 1.15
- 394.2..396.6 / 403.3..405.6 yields 1.13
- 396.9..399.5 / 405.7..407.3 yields 1.16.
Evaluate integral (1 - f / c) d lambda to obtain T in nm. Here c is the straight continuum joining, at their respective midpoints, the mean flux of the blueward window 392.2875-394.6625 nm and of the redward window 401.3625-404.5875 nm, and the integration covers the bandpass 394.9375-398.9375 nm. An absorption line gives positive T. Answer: 0.41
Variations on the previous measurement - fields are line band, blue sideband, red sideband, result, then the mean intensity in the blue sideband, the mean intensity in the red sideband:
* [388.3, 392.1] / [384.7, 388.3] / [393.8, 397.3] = 0.15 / 165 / 148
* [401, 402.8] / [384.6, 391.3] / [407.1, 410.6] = -0.19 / 157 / 151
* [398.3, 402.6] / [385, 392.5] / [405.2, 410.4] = -0.32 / 158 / 158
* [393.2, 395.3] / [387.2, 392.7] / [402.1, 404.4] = 0.06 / 156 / 170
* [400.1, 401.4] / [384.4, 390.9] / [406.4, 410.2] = -0.14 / 156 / 158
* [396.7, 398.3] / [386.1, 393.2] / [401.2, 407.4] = 0.33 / 158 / 169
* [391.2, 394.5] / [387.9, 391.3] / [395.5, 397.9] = -0.45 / 148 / 134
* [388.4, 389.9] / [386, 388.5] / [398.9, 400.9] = 0.34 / 164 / 172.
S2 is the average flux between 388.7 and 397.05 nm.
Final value 152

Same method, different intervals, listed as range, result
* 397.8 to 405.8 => 169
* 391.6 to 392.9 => 171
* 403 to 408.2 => 169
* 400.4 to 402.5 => 171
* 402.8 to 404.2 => 171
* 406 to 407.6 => 167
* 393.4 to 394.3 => 155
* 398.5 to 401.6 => 171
